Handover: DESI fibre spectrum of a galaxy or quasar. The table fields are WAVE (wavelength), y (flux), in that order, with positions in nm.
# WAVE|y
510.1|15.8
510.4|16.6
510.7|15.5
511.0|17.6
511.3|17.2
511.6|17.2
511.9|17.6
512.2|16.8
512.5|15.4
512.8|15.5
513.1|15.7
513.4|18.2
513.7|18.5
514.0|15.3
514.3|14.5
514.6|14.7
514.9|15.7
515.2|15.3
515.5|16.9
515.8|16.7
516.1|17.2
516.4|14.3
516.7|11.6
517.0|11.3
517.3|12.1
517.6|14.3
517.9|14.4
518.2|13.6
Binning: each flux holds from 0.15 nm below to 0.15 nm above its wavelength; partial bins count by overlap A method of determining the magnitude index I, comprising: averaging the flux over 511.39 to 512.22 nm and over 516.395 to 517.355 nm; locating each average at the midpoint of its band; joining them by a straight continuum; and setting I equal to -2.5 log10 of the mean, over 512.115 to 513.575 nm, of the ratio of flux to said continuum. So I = -0.01 mag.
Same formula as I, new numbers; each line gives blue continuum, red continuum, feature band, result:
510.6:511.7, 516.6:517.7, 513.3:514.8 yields -0.10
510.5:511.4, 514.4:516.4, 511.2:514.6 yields 0.00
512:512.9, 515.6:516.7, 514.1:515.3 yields 0.05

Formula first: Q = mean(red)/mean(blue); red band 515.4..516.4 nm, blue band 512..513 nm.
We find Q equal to 1.04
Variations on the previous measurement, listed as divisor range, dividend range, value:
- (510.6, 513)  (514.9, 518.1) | 0.87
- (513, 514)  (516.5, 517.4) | 0.68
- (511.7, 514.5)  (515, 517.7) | 0.88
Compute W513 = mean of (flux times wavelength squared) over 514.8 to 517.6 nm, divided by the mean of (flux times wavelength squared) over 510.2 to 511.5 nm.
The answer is 0.9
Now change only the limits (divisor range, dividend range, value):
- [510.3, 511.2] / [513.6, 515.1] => 0.95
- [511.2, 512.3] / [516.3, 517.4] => 0.73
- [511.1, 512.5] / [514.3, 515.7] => 0.93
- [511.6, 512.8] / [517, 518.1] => 0.82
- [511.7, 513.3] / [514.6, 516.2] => 1.00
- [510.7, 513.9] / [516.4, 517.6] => 0.74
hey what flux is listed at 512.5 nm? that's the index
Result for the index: 15.4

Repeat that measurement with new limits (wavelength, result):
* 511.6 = 17.2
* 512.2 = 16.8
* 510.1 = 15.8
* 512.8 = 15.5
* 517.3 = 12.1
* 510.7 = 15.5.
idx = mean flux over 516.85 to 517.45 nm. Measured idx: 11.7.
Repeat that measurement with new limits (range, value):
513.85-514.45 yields 14.9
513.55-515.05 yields 15.7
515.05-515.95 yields 16.3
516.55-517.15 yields 11.5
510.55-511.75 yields 16.9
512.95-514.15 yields 16.9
